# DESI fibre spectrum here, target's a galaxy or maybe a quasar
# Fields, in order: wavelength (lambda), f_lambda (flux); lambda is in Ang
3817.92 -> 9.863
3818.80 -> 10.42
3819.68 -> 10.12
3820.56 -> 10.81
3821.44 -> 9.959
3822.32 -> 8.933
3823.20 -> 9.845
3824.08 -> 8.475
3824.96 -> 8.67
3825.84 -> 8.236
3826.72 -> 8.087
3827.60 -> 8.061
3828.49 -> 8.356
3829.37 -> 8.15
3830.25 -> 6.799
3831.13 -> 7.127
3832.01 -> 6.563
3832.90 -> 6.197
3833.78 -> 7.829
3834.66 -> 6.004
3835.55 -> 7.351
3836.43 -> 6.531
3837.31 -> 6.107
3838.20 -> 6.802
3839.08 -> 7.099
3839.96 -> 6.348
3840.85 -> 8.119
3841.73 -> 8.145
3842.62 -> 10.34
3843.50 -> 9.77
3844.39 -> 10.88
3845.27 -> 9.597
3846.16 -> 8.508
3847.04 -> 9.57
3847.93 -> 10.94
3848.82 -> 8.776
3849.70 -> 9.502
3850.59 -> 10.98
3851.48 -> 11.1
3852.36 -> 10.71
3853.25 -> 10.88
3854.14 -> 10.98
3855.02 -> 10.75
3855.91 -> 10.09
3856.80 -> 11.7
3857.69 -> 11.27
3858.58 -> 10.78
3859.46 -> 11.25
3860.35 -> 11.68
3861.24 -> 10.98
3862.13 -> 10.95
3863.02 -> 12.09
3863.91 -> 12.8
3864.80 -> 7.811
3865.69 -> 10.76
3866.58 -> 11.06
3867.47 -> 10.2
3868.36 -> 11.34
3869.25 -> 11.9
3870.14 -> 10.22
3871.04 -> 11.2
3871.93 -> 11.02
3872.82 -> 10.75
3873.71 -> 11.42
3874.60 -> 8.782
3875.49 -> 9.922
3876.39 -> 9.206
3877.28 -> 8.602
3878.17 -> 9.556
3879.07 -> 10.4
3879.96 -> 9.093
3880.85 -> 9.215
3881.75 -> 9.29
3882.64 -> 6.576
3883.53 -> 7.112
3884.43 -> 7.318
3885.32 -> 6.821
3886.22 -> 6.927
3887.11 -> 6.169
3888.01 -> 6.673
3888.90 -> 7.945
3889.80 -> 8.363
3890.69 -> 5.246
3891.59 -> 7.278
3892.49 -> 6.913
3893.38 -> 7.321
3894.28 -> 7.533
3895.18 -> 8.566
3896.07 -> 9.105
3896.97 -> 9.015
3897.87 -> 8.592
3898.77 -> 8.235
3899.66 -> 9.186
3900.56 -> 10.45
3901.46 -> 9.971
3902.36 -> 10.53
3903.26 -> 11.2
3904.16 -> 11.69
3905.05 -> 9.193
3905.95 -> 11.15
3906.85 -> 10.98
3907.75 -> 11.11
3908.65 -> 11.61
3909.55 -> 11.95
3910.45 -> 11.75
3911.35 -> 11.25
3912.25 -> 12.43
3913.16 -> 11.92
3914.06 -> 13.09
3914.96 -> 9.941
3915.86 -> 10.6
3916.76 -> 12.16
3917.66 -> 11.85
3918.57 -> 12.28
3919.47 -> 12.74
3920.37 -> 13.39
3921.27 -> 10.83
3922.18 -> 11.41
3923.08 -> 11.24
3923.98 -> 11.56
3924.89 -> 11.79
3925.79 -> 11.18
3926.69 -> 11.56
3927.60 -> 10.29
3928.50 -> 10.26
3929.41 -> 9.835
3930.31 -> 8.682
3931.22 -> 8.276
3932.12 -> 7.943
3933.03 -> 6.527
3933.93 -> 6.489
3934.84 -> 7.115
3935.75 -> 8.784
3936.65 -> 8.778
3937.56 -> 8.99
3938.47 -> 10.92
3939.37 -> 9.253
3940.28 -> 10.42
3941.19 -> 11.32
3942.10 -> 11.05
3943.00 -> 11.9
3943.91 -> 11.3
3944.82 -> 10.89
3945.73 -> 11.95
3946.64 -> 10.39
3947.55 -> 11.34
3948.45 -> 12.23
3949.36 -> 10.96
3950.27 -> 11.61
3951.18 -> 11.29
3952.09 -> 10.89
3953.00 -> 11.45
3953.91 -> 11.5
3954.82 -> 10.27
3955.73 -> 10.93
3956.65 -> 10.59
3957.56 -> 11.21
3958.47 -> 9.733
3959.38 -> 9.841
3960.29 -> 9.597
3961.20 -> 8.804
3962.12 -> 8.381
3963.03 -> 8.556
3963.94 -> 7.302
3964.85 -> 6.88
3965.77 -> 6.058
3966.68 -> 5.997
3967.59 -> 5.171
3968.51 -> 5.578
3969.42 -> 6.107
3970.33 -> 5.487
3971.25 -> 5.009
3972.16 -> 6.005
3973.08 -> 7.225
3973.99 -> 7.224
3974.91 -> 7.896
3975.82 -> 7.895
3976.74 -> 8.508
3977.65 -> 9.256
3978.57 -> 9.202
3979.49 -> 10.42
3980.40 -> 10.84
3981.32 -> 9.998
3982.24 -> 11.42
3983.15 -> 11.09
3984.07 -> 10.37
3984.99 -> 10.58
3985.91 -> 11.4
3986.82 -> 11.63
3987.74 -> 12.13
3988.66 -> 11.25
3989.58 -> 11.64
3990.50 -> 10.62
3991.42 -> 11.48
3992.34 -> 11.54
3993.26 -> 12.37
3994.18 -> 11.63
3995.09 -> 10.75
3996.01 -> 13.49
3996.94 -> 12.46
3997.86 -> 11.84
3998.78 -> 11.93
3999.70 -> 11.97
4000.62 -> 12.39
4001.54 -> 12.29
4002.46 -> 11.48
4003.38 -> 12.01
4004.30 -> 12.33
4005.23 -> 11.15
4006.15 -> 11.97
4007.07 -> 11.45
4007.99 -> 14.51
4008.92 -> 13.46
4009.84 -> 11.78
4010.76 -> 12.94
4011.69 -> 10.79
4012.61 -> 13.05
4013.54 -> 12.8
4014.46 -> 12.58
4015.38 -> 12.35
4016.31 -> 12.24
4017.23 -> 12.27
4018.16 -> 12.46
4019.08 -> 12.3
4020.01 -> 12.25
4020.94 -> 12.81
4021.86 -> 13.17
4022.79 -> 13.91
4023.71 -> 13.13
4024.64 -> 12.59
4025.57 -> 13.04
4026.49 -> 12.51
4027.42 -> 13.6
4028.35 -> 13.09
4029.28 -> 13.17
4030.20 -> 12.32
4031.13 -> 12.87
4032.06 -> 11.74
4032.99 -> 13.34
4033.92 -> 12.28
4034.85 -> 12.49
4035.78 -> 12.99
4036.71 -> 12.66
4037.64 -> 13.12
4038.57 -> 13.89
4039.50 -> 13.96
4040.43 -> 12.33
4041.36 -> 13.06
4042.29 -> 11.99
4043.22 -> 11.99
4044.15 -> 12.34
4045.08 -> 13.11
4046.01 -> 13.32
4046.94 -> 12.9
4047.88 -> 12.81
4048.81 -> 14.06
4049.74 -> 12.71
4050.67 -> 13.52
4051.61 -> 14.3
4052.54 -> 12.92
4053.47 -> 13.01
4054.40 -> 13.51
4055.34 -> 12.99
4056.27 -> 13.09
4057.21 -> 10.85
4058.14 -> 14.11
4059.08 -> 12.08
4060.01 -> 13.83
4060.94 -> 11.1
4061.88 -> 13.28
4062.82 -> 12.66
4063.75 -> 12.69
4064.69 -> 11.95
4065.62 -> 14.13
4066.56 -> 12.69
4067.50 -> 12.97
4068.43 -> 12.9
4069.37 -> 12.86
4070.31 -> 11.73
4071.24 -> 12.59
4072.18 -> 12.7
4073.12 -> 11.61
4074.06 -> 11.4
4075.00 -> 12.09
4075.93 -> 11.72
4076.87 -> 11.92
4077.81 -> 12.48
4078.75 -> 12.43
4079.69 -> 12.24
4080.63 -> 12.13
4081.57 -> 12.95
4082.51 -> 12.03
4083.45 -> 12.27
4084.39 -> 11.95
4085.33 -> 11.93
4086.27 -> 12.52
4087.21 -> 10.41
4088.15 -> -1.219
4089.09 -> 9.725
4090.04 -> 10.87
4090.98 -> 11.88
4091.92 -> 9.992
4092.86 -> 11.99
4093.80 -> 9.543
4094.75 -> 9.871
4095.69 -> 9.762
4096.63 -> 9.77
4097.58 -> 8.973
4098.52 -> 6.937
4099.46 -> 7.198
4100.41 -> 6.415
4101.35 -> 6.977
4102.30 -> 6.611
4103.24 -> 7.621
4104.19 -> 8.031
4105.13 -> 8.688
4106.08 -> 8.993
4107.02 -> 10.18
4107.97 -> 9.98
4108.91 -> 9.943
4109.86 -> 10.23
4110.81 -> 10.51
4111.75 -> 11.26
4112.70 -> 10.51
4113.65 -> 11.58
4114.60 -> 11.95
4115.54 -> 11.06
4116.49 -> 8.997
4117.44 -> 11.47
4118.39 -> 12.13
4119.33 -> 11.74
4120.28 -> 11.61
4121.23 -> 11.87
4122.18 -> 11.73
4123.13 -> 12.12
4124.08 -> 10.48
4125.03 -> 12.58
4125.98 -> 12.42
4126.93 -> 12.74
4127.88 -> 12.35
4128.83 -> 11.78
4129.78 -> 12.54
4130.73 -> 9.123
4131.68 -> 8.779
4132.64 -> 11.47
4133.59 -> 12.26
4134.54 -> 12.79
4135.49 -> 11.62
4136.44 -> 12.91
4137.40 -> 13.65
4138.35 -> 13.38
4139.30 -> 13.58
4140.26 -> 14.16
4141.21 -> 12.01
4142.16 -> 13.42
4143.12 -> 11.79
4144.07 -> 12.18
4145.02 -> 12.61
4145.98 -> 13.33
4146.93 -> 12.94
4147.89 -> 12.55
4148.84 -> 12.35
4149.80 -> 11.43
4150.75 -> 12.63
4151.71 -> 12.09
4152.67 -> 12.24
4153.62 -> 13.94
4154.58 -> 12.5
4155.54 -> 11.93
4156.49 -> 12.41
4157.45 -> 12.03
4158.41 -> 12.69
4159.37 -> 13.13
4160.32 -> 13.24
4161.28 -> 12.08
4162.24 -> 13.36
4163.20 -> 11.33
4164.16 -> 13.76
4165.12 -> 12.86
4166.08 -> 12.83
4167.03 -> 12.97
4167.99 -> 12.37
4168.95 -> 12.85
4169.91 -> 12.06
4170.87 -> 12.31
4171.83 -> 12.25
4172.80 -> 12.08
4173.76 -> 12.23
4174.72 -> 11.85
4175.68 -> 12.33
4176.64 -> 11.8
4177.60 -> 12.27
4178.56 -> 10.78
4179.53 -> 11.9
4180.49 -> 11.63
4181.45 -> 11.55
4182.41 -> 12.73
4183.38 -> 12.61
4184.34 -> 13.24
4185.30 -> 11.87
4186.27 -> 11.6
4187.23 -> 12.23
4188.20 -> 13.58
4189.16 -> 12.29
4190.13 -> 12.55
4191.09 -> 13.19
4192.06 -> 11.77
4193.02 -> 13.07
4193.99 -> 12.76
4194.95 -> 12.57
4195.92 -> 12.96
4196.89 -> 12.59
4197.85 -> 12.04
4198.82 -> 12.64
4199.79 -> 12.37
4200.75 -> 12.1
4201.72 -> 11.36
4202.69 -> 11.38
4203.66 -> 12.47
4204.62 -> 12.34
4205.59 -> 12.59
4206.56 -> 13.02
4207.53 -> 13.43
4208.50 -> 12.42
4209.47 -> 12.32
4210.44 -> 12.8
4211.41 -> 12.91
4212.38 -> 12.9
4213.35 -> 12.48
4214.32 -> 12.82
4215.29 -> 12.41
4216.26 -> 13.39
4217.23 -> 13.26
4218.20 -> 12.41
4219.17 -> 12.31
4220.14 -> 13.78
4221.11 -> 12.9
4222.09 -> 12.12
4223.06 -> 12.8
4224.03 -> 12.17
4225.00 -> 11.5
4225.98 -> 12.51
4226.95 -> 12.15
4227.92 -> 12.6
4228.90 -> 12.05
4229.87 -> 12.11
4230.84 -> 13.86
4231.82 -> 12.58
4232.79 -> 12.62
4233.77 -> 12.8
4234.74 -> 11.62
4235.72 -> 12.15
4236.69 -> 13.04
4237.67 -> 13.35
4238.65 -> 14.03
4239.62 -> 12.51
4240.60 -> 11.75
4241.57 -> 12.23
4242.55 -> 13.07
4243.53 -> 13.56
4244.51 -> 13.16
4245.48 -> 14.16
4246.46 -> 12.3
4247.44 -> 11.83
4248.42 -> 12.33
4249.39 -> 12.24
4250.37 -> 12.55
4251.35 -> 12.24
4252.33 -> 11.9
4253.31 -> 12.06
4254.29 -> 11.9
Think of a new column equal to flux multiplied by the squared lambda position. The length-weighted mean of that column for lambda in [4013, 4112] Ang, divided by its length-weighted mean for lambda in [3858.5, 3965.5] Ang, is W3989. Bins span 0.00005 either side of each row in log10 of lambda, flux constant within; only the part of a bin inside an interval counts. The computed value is 1.3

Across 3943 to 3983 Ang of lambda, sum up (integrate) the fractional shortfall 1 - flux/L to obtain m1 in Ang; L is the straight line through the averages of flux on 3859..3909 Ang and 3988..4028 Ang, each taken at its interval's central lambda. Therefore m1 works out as 7.3 Ang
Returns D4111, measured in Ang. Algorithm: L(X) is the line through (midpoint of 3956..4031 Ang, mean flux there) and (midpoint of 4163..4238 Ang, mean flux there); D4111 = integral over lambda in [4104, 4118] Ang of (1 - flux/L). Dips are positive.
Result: 1.7 Ang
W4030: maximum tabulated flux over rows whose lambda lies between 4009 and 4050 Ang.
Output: 14.06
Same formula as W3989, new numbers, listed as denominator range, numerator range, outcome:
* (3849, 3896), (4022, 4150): 1.37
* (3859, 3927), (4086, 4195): 1.29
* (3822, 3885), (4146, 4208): 1.56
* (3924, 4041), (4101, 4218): 1.21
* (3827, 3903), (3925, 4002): 1.14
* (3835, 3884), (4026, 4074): 1.44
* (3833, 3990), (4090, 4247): 1.40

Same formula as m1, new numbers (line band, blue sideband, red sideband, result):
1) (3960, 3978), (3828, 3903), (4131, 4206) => 5.5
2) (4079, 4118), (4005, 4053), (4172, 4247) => 8.6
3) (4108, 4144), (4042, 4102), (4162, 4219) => 0.8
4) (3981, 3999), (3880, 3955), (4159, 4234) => -1.5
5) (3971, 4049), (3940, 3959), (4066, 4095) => -3.9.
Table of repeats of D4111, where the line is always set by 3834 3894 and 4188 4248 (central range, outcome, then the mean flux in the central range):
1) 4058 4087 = -3.02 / 12.4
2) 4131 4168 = -1.74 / 12.5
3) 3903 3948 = -3.86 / 10.7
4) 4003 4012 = -1.39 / 12.3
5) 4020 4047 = -4.97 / 12.9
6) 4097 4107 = 3.25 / 7.78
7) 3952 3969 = 2.24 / 8.83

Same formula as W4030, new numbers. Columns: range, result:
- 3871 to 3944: 13.39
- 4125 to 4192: 14.16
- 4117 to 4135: 12.79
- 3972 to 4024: 14.51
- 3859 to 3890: 12.8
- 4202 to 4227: 13.78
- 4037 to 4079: 14.3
